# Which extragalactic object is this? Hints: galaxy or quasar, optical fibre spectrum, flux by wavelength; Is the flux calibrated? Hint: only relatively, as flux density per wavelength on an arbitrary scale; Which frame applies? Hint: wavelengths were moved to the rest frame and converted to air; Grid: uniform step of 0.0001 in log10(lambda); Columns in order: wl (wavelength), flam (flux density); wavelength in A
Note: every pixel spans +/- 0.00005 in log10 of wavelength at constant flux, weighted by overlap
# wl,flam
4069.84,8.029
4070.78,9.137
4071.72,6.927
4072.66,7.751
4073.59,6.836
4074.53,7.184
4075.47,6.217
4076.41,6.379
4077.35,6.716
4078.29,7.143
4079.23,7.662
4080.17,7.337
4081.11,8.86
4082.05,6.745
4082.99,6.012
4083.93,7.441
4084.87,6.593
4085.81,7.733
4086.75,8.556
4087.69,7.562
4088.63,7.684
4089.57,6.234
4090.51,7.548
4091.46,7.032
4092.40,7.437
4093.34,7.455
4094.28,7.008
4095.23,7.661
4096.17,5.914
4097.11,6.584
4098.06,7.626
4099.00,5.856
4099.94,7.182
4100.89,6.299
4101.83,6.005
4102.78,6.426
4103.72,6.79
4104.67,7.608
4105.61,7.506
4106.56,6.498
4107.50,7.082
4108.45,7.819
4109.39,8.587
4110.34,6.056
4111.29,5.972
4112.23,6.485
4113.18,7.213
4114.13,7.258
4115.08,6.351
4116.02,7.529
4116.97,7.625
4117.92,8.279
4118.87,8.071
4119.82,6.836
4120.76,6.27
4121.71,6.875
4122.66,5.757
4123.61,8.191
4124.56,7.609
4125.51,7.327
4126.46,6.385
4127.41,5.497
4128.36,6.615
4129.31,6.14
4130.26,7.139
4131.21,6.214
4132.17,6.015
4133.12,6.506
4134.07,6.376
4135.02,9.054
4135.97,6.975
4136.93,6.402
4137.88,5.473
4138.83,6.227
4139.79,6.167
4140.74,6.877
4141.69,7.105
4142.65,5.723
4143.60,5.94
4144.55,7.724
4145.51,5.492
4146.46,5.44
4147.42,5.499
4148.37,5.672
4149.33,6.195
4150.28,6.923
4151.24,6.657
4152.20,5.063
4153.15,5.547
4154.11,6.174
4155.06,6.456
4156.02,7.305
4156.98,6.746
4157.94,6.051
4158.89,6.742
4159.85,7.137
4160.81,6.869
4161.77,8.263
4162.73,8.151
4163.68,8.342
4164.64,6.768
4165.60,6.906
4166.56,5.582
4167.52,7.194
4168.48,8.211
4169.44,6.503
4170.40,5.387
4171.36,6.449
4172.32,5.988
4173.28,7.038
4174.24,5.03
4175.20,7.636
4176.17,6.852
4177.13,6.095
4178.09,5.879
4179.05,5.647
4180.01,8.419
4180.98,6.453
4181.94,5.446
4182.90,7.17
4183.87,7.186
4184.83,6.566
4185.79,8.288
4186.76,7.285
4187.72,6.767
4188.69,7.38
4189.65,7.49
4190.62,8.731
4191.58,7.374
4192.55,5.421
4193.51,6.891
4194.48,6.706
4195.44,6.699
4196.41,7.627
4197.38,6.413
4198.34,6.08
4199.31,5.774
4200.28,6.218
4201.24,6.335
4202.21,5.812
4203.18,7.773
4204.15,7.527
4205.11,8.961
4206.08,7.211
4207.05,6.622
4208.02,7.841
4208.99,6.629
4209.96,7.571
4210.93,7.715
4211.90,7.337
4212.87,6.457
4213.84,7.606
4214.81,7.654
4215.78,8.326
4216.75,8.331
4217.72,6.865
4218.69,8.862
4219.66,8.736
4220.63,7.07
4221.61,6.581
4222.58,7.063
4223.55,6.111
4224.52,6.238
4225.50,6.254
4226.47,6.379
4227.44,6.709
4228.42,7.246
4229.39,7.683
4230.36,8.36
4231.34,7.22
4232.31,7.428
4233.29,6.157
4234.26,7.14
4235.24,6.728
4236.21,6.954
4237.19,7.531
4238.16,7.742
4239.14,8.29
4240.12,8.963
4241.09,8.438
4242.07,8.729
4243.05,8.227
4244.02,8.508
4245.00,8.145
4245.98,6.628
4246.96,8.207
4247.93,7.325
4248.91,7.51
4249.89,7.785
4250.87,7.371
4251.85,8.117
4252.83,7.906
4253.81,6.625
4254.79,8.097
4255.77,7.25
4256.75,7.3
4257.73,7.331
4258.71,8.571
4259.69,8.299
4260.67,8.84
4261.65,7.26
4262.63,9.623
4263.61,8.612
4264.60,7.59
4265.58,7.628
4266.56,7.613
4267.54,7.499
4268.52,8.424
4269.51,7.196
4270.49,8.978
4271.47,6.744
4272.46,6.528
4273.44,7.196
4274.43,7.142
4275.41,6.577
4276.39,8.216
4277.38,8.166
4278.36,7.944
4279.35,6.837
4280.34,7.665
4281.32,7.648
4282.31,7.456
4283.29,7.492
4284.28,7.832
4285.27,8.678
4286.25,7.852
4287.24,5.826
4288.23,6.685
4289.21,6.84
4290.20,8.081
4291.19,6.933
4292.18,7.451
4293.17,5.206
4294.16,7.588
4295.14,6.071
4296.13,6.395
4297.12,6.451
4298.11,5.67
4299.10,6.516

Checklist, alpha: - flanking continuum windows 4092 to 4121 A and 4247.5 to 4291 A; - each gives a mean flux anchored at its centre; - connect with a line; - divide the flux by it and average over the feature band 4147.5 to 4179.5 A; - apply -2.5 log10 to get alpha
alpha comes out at 0.10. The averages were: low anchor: 7.02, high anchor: 7.63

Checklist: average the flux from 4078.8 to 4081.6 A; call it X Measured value 7.95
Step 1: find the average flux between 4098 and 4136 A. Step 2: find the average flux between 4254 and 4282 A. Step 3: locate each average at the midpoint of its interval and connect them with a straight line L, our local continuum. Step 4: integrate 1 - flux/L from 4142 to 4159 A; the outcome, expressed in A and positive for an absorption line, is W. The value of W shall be 2.2 A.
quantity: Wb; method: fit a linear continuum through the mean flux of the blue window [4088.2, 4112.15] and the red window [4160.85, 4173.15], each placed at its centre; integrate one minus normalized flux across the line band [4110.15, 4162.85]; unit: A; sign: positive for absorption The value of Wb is 2.4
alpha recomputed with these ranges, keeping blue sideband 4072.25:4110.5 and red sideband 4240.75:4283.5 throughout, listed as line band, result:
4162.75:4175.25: 0.104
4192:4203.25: 0.167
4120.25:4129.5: 0.084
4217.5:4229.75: 0.081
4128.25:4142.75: 0.108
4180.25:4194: 0.062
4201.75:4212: 0.026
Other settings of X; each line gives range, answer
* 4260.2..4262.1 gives 8.06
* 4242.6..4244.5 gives 8.4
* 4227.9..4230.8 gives 7.75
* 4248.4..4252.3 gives 7.68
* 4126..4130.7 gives 6.35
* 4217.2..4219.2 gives 7.9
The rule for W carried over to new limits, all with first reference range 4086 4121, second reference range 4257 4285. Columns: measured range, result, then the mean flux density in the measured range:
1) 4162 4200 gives 2.9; 6.82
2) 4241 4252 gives -0.3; 7.89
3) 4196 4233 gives 1.8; 7.17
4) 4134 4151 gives 2.0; 6.41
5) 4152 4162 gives 1.0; 6.58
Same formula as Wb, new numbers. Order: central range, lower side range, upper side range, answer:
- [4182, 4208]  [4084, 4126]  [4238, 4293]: 1.5 A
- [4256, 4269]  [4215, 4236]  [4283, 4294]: -1.5 A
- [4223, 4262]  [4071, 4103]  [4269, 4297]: -1.8 A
